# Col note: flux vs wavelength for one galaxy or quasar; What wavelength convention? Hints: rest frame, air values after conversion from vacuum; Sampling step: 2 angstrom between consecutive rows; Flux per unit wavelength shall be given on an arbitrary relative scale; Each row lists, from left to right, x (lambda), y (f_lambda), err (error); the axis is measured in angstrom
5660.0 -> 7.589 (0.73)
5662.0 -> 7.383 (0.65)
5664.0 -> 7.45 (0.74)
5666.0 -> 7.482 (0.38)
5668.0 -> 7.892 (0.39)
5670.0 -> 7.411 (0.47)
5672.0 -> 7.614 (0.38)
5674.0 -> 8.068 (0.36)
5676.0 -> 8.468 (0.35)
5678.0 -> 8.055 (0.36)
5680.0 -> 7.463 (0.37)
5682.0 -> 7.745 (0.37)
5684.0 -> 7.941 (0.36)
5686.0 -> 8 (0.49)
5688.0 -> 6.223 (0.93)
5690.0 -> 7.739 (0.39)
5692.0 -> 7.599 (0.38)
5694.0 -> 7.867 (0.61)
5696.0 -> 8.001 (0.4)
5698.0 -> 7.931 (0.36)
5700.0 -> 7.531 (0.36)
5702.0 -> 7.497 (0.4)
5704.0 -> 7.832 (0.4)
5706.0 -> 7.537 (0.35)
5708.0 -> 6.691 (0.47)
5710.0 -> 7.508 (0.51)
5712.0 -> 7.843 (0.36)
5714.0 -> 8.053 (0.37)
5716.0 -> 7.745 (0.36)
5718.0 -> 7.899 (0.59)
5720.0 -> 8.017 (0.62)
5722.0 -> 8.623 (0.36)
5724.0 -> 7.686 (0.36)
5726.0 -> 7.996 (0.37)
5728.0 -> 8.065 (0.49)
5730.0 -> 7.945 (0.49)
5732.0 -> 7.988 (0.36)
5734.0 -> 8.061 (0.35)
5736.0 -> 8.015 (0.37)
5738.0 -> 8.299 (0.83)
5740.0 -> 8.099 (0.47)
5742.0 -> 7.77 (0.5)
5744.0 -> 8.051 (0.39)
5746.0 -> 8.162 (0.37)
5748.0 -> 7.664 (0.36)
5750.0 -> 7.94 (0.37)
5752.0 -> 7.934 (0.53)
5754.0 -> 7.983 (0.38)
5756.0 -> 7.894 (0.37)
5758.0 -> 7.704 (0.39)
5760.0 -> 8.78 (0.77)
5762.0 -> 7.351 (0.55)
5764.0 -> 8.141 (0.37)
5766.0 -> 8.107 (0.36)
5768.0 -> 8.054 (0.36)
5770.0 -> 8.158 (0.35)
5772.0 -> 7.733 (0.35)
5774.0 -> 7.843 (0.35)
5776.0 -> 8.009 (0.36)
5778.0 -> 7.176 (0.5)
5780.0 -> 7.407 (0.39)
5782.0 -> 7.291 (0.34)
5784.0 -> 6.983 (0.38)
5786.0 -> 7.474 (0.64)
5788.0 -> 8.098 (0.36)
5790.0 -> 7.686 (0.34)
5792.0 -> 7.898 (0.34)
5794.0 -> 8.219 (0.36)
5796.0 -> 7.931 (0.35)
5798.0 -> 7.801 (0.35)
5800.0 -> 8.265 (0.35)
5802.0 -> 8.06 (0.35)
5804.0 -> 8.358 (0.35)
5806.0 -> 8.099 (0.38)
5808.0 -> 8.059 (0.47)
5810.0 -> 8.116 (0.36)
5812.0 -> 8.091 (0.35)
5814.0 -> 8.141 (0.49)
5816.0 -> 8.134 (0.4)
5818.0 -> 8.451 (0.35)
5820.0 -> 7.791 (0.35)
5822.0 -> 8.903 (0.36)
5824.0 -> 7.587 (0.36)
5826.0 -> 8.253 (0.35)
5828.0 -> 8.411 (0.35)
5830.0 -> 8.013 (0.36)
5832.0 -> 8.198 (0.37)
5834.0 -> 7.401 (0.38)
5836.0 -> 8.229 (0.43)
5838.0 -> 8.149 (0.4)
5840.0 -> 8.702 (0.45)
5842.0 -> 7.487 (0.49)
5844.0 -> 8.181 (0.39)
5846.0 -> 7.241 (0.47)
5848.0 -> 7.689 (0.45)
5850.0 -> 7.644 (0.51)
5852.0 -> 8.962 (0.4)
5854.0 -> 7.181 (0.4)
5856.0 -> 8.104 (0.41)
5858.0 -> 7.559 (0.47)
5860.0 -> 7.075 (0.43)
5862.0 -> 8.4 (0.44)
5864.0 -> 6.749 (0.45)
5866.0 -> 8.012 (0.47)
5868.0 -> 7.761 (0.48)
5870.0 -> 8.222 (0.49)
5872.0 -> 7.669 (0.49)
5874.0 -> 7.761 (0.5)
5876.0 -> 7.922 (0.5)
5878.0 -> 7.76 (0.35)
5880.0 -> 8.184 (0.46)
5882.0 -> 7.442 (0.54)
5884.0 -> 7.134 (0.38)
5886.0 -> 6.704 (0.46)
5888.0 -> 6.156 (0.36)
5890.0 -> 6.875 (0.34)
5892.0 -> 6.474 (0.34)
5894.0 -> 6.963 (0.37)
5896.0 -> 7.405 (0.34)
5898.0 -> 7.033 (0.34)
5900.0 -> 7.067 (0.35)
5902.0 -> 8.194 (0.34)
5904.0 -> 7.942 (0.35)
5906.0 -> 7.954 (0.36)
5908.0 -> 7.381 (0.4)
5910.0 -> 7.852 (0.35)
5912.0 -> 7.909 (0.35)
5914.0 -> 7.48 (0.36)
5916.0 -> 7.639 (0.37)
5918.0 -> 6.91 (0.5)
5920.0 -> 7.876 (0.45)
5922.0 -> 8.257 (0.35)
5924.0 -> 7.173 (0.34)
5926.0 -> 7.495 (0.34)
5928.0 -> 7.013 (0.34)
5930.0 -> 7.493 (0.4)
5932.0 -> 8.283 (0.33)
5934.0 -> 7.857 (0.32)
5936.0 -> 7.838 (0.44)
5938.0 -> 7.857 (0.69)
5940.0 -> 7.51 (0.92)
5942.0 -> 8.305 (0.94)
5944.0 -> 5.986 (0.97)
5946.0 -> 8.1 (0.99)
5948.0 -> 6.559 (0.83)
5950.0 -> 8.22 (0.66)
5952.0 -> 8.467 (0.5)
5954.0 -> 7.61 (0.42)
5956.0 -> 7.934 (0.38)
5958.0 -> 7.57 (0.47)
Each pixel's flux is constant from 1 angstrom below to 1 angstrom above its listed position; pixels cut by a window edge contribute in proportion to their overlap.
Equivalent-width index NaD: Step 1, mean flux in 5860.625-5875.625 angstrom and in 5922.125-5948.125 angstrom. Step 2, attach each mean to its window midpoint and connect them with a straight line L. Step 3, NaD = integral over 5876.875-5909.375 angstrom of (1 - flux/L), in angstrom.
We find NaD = 1.7 angstrom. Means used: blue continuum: 7.78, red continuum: 7.55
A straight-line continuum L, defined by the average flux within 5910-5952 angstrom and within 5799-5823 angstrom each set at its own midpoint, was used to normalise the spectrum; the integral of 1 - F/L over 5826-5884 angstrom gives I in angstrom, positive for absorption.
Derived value 1.0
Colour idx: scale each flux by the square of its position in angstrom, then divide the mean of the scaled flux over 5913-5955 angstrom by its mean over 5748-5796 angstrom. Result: 1.03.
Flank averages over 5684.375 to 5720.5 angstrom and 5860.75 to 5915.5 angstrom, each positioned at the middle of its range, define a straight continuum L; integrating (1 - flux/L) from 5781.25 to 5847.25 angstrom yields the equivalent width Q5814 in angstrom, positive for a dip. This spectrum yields -3.8 angstrom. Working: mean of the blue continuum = 7.64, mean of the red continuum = 7.5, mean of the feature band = 7.99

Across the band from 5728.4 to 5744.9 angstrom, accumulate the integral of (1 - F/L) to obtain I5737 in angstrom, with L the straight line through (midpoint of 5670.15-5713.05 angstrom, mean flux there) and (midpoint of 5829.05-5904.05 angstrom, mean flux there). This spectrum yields -0.8 angstrom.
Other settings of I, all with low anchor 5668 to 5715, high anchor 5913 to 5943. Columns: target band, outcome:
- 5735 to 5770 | -1.5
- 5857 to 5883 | -0.2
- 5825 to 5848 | -1.0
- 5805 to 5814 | -0.5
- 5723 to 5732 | -0.3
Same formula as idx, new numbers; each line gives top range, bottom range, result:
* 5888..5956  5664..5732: 1.05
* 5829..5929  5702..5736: 1.03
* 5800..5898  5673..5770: 1.03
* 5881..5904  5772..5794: 0.96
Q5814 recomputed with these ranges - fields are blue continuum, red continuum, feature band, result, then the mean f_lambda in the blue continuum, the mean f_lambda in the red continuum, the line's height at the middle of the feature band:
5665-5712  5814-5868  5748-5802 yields -0.1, 7.66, 7.94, 7.82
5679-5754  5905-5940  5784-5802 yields -0.3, 7.81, 7.66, 7.75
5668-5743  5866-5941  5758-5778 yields -0.6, 7.81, 7.53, 7.72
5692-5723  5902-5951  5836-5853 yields -0.7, 7.77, 7.63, 7.68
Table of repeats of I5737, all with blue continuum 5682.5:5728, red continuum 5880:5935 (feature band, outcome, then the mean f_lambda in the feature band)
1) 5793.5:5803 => -0.58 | 8.05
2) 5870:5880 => -0.53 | 7.86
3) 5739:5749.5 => -0.39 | 7.95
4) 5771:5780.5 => -0.03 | 7.65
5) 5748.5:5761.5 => -0.59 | 8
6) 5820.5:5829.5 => -0.84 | 8.25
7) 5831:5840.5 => -0.73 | 8.11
